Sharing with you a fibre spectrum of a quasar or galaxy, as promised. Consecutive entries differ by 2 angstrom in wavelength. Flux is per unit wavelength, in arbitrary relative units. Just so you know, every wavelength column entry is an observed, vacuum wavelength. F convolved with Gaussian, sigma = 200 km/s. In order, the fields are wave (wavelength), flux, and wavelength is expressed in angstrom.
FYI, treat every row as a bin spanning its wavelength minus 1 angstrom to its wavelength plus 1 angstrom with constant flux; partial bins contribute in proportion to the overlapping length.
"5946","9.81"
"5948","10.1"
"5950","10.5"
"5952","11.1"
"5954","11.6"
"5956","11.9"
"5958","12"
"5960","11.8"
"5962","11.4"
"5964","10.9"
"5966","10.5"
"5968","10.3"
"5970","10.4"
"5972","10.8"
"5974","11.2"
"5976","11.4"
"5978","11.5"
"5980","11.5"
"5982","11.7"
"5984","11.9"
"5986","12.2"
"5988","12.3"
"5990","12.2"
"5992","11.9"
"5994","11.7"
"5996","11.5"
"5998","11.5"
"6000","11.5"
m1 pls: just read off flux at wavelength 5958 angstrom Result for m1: 12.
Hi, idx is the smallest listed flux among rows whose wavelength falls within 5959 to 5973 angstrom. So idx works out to 10.3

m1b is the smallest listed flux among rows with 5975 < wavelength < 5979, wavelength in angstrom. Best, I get 11.4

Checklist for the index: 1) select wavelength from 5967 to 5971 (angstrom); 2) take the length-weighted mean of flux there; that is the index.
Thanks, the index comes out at 10.4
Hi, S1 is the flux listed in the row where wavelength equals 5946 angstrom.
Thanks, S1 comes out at 9.81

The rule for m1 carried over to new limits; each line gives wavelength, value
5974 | 11.2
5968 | 10.3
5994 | 11.7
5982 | 11.7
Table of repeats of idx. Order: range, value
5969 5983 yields 10.4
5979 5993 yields 11.5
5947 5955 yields 10.1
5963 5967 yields 10.5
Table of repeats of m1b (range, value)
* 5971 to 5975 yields 10.8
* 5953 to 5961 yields 11.6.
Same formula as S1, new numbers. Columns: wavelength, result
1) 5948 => 10.1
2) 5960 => 11.8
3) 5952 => 11.1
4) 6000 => 11.5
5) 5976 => 11.4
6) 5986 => 12.2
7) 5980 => 11.5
